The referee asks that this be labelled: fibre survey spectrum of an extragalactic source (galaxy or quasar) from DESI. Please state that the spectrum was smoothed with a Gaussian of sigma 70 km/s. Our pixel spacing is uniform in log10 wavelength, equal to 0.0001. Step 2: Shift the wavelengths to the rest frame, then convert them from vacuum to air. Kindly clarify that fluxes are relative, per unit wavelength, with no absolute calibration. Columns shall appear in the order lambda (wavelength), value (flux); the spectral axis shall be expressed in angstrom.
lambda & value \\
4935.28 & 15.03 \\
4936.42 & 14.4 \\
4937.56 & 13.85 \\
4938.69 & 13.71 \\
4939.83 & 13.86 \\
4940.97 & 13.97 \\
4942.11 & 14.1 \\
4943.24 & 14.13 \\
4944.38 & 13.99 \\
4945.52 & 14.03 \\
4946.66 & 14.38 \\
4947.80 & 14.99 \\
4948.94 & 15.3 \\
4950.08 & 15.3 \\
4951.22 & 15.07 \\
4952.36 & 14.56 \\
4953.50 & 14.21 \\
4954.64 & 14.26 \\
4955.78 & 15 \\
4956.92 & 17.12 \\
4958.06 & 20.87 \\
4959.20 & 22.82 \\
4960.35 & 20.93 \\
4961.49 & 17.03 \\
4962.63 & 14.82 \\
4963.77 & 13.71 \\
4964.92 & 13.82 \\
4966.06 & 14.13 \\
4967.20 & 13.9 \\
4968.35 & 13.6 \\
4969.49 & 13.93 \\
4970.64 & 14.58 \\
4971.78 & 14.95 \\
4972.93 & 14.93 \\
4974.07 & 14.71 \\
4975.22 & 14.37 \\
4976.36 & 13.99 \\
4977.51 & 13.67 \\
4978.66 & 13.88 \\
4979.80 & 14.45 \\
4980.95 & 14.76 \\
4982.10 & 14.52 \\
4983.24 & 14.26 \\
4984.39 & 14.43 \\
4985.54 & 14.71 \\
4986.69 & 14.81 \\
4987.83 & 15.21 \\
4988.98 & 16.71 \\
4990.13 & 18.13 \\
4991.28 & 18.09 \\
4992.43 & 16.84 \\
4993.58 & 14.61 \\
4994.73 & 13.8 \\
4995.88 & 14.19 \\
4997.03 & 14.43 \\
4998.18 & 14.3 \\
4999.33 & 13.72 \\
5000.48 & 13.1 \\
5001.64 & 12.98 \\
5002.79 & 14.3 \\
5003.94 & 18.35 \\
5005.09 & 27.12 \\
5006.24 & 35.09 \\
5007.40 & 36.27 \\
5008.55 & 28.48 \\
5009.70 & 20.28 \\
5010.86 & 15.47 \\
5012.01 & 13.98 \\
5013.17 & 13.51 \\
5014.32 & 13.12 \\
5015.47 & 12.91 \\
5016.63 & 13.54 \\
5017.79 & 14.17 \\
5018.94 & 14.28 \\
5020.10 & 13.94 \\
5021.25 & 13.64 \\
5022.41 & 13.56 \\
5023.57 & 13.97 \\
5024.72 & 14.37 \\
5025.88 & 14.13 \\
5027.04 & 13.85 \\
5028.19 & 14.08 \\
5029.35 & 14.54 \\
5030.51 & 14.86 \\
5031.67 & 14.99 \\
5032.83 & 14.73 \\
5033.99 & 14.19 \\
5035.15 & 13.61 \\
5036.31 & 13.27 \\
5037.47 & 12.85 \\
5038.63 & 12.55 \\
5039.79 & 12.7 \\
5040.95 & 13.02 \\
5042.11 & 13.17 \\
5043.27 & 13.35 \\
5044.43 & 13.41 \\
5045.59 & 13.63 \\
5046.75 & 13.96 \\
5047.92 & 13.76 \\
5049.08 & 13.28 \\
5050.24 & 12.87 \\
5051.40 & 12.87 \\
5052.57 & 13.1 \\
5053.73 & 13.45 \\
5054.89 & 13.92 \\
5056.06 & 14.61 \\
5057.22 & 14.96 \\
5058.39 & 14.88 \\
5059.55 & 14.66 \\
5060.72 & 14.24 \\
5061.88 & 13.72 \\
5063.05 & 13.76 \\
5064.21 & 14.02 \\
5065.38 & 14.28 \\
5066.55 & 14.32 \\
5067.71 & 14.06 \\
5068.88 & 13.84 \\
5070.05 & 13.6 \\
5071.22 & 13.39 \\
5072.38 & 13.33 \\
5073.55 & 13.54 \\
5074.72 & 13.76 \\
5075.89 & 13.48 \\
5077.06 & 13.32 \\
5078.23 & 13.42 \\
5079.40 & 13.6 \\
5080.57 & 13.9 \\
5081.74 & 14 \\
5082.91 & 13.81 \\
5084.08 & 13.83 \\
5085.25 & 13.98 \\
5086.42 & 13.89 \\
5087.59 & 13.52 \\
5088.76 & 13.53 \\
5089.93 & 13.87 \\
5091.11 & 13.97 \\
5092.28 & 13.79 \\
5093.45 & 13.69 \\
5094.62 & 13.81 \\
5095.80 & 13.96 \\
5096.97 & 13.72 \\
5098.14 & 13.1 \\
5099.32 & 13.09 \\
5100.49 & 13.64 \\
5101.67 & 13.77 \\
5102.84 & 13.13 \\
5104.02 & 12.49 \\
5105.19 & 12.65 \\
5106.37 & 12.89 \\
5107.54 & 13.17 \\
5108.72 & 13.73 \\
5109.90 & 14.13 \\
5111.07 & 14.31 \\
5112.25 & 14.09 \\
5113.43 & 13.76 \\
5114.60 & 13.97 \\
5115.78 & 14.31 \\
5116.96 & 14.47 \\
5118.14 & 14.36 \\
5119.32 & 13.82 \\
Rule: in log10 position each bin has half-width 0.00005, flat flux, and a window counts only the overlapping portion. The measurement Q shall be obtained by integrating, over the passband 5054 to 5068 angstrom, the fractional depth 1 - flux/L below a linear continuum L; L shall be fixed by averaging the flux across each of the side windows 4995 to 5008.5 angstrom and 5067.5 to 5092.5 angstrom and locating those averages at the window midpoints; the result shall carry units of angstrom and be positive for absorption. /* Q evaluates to 0.8 angstrom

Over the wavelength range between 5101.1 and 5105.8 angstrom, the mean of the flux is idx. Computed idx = 13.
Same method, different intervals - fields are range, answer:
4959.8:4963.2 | 17.6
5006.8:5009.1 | 32.4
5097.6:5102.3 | 13.4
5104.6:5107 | 12.8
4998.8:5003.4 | 13.6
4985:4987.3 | 14.8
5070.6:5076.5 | 13.5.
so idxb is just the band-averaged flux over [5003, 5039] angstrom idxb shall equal 16.6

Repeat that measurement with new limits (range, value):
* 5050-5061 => 14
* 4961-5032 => 15.7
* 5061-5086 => 13.8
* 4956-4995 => 15.5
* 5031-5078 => 13.7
